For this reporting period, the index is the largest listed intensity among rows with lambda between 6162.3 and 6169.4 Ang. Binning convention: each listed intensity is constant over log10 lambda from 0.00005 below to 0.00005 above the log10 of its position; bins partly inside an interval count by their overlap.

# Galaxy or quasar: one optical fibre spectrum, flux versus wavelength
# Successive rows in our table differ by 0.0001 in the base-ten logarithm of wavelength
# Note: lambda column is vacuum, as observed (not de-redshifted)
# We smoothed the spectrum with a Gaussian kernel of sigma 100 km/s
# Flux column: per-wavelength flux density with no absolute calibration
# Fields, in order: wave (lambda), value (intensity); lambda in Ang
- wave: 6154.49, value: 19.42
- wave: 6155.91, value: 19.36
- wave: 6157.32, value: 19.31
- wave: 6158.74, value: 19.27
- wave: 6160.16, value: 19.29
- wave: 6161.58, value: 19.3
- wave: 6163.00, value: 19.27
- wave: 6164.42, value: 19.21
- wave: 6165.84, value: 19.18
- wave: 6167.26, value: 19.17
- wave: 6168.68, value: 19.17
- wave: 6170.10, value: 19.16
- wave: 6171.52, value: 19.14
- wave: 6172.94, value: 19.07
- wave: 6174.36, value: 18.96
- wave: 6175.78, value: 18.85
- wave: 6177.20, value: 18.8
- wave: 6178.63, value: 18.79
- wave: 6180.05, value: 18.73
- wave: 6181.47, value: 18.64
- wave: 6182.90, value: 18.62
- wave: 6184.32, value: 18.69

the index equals 19.27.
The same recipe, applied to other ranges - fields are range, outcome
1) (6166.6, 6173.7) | 19.17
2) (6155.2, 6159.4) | 19.36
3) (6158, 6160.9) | 19.29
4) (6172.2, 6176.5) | 19.07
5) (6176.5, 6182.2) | 18.8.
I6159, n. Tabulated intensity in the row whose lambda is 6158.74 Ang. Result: 19.27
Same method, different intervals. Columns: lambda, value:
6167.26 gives 19.17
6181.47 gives 18.64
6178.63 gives 18.79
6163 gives 19.27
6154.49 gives 19.42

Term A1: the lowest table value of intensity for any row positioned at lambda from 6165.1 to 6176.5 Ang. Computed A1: 18.85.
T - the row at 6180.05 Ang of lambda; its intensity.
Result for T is 18.73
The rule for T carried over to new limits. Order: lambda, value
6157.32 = 19.31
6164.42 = 19.21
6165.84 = 19.18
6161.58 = 19.3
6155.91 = 19.36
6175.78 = 18.85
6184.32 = 18.69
